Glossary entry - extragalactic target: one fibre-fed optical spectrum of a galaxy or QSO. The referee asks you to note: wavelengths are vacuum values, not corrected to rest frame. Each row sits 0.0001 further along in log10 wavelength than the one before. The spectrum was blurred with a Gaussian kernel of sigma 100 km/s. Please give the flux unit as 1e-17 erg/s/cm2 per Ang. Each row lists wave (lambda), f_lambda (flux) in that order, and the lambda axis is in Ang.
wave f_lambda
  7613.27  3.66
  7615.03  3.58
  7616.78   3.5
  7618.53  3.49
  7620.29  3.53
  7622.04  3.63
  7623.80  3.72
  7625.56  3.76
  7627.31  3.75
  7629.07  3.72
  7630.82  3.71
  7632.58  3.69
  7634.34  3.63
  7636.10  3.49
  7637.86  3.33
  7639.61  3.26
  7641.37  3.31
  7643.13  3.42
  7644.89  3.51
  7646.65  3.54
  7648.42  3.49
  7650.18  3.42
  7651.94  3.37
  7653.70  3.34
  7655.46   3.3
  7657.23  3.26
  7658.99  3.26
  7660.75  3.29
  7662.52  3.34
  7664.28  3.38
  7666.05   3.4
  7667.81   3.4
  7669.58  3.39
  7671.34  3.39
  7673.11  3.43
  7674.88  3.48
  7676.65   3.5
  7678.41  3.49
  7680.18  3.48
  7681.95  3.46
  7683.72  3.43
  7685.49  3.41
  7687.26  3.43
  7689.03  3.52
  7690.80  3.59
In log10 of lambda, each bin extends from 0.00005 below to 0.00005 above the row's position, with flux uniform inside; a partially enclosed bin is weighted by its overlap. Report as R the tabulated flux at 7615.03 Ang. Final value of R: 3.58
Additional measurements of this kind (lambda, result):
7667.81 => 3.4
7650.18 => 3.42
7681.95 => 3.46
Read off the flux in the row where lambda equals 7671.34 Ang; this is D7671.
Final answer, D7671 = 3.39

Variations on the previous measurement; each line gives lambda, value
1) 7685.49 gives 3.41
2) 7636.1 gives 3.49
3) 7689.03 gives 3.52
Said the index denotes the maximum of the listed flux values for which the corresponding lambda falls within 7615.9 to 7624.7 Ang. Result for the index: 3.72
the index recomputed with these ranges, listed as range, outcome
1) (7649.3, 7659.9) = 3.42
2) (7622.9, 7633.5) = 3.76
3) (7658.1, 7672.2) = 3.4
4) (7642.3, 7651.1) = 3.54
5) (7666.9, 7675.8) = 3.48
